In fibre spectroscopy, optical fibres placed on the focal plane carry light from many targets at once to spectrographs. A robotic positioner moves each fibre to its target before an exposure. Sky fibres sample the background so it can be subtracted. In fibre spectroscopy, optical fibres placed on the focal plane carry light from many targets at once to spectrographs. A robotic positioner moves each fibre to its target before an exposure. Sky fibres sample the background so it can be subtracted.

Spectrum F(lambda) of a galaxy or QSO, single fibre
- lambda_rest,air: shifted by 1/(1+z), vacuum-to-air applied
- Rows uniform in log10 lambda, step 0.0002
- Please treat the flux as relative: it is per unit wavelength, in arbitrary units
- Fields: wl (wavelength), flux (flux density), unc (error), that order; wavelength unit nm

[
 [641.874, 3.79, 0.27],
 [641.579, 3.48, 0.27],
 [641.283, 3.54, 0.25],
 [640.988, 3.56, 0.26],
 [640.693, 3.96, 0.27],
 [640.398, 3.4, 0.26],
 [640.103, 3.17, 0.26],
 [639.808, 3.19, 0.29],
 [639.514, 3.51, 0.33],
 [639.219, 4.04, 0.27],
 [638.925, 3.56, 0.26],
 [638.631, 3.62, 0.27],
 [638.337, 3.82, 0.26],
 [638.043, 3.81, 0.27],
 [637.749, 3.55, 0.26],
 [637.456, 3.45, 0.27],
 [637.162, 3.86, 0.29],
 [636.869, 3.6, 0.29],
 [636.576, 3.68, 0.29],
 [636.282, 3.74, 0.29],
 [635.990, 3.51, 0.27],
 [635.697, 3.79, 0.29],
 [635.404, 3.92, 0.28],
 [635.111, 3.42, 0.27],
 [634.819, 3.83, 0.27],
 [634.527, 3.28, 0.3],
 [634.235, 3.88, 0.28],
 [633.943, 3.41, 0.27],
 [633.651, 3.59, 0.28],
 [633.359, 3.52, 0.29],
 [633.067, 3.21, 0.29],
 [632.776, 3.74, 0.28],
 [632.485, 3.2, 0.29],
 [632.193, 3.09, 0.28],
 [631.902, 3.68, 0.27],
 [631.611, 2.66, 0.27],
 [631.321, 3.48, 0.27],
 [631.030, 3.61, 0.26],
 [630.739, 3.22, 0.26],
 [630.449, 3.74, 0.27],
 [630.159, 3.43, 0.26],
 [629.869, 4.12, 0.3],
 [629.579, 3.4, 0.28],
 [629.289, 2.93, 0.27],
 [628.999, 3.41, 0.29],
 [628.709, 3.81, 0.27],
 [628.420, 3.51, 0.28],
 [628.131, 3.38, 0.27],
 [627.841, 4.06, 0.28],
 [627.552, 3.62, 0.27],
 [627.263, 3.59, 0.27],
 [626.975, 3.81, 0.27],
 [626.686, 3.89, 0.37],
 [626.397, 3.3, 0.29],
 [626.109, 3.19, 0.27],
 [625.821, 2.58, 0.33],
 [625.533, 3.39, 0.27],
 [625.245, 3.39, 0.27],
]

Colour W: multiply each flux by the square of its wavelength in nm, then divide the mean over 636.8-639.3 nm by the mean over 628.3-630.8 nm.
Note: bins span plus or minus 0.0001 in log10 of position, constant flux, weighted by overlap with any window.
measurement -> 1.08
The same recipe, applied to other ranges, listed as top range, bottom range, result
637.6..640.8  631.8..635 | 1.05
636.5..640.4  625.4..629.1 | 1.06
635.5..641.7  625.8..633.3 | 1.07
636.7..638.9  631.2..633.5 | 1.12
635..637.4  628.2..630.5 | 1.07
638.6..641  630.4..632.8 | 1.09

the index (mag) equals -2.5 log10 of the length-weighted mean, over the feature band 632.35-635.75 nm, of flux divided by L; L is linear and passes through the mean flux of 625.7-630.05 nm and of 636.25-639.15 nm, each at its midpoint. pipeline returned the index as 0.02 mag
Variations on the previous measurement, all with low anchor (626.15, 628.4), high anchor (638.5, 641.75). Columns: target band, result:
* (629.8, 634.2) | 0.05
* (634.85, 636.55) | -0.03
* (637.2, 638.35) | -0.03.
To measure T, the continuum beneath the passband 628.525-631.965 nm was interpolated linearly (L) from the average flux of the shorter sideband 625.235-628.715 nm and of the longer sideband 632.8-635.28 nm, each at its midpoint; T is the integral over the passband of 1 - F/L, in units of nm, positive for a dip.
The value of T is 0.06 nm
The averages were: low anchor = 3.49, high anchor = 3.53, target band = 3.45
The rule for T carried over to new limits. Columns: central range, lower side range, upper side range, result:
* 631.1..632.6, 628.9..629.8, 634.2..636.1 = 0.09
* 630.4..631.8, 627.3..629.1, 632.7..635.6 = 0.11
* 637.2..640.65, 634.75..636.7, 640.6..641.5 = 0.09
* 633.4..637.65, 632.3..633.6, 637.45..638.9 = -0.12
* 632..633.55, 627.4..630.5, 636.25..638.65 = 0.11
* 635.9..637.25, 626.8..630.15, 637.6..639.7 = 0.00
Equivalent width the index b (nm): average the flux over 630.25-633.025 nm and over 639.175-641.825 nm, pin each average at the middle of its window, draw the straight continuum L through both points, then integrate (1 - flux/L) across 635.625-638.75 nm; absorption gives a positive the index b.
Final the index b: -0.18 nm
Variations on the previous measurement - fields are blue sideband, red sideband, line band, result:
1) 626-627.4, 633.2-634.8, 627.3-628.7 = -0.035 nm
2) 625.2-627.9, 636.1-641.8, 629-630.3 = 0.015 nm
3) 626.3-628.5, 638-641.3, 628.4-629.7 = 0.087 nm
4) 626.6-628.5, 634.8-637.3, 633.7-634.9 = 0.036 nm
